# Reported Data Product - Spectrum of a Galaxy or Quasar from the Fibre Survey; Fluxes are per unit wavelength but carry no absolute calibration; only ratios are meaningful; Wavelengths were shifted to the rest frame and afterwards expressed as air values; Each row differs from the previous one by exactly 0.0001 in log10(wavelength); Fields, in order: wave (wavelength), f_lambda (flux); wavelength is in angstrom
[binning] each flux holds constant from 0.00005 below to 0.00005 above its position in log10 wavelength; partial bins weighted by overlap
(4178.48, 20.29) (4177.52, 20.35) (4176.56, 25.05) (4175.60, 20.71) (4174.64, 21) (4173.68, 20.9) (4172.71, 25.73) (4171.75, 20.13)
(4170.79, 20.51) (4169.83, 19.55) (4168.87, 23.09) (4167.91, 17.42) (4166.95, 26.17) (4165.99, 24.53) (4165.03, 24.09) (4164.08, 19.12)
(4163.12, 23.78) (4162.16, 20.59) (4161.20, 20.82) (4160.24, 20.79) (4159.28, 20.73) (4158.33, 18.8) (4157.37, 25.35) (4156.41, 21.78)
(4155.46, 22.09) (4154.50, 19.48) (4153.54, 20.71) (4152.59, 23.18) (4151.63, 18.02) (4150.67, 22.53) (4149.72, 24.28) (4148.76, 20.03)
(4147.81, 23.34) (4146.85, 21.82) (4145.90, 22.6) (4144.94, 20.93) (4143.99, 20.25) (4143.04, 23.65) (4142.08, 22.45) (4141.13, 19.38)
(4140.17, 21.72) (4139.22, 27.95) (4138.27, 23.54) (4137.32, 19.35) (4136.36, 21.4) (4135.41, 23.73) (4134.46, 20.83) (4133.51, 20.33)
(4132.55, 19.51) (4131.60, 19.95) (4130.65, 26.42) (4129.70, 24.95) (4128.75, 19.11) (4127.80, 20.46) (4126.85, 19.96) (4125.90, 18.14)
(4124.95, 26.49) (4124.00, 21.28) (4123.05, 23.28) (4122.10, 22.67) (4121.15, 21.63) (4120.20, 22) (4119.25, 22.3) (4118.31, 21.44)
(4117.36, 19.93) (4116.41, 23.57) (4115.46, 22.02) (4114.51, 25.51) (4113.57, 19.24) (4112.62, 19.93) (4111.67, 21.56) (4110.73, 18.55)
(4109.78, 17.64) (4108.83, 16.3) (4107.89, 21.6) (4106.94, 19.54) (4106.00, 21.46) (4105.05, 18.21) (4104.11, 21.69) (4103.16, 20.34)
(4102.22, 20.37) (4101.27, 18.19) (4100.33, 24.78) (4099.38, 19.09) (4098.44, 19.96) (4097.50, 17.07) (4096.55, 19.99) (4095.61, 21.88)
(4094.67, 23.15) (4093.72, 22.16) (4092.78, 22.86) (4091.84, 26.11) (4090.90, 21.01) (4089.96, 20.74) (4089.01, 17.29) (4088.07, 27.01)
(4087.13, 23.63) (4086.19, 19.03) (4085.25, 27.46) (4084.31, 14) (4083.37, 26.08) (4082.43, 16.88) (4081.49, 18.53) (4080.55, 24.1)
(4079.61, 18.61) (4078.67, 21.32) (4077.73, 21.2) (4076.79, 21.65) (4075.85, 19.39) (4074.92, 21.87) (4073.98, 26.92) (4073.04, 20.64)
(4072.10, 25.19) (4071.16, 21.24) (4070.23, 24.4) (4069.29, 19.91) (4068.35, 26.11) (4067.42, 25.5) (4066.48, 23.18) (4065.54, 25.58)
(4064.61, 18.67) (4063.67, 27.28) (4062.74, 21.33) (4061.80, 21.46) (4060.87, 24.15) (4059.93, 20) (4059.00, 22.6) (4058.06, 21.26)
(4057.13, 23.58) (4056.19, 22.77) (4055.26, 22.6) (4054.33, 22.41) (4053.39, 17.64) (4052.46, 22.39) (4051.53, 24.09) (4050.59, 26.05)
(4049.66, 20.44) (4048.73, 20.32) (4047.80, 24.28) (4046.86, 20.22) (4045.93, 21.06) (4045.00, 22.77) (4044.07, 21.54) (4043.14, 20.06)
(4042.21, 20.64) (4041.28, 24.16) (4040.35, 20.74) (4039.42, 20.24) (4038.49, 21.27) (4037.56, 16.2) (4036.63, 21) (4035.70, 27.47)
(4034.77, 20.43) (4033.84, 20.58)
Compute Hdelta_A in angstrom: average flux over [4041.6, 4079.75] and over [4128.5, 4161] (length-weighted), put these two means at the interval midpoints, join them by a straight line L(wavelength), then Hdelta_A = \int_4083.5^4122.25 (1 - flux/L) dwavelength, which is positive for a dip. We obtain 1.7 angstrom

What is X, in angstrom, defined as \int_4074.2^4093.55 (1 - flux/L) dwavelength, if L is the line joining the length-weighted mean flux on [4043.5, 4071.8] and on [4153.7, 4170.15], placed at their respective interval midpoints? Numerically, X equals 0.7 angstrom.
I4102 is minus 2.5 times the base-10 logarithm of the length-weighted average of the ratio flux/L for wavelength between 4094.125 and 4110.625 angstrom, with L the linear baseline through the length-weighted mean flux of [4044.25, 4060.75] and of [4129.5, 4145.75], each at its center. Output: 0.11 mag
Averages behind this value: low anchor 22.1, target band 20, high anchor 22.1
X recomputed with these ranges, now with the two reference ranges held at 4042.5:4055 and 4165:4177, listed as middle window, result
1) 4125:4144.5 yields 0.2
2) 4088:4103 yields 0.5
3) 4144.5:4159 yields 0.3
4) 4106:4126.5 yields 0.8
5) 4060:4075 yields -1.0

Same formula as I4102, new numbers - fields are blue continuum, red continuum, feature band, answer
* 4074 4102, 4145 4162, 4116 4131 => -0.03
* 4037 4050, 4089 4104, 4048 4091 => -0.06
